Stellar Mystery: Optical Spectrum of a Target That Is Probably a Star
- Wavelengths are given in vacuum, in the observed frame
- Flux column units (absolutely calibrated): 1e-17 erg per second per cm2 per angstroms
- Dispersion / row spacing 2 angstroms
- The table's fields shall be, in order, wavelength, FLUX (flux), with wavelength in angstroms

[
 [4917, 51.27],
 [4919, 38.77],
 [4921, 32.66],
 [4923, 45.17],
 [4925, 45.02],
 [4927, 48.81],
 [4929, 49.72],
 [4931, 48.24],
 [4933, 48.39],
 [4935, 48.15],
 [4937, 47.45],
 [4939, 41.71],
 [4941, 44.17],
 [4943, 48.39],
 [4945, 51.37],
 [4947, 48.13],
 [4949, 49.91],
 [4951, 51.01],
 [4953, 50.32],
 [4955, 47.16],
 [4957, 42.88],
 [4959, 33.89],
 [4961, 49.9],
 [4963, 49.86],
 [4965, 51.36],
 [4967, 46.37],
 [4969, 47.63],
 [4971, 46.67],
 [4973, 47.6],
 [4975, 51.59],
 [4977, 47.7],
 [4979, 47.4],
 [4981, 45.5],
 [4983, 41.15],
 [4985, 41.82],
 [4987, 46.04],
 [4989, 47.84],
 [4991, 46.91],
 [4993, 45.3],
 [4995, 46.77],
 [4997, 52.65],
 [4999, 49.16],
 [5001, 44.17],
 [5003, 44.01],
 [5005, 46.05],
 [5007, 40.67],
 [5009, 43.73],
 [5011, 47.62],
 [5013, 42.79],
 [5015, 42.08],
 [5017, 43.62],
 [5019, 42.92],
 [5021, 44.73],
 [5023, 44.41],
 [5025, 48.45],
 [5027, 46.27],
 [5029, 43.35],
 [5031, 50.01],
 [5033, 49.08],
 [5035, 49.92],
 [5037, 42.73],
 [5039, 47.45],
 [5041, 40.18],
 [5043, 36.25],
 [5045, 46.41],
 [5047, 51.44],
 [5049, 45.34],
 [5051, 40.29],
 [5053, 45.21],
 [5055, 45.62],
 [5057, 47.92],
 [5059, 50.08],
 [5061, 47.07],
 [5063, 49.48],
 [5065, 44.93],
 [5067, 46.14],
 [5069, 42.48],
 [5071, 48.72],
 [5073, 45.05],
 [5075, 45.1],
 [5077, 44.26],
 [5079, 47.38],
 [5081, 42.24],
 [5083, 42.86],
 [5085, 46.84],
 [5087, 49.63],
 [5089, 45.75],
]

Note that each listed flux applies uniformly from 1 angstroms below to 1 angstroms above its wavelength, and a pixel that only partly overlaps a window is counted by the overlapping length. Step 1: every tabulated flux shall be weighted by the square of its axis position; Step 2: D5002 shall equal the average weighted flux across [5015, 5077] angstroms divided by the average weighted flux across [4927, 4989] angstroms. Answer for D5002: 1.00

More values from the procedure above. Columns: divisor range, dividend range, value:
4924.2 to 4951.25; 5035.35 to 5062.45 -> 0.99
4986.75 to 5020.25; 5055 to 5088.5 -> 1.05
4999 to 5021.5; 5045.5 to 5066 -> 1.08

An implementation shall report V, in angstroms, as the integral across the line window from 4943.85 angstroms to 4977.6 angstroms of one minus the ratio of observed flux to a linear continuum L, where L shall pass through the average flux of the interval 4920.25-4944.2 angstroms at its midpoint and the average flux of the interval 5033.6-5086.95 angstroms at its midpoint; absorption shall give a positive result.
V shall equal -1.5 angstroms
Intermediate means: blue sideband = 45.8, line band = 47.8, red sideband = 45.5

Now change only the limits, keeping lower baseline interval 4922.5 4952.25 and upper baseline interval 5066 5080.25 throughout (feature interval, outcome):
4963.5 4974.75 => -0.2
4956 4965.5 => 0.4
